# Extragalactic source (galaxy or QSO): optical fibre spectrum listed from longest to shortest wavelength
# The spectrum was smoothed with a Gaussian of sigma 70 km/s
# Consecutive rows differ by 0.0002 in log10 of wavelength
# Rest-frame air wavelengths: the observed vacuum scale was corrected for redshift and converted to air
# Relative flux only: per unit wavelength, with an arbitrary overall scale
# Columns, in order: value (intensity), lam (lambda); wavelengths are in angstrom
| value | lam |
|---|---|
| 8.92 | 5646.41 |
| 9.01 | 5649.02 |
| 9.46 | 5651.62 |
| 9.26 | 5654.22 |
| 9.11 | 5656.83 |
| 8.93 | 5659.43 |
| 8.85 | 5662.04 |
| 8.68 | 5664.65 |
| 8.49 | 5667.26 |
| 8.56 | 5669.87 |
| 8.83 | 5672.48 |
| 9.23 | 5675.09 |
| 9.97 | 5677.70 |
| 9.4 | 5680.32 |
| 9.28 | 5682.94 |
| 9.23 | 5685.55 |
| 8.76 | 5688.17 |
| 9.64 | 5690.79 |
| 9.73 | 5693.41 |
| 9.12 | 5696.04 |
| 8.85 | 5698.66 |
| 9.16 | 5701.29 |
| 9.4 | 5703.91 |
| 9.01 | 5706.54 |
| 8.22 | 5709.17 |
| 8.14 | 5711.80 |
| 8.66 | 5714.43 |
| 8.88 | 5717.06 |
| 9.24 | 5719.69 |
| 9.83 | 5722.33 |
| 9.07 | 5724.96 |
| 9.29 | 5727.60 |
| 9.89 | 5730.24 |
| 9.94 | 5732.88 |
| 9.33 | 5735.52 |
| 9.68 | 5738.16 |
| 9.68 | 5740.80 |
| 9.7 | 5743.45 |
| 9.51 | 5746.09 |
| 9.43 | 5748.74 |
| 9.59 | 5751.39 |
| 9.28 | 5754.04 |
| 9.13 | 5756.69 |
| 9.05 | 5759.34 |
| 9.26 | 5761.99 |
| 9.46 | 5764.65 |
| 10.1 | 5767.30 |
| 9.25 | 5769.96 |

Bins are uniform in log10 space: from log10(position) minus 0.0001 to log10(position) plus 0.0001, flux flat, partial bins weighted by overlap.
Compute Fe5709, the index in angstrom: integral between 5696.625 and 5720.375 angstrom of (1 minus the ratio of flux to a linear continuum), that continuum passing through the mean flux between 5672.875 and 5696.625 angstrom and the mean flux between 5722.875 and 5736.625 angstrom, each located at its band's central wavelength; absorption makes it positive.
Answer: 1.53 angstrom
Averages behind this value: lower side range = 9.36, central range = 8.84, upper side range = 9.53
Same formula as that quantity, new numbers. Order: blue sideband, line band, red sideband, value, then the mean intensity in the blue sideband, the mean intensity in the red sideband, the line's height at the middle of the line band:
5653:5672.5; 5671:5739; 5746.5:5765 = -1.2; 8.84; 9.31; 9.05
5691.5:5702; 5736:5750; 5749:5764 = -0.5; 9.24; 9.28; 9.27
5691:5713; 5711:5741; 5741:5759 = -0.3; 8.99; 9.43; 9.21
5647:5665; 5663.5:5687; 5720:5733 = 0.3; 9.05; 9.54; 9.19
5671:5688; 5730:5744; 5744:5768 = -0.5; 9.28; 9.42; 9.38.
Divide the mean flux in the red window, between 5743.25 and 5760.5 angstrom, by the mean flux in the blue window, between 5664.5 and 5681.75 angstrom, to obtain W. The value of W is 1.04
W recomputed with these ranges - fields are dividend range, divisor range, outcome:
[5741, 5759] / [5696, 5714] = 1.07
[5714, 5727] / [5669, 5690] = 1.00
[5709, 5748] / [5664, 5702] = 1.02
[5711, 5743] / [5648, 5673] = 1.05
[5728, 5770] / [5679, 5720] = 1.05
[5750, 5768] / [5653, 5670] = 1.06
